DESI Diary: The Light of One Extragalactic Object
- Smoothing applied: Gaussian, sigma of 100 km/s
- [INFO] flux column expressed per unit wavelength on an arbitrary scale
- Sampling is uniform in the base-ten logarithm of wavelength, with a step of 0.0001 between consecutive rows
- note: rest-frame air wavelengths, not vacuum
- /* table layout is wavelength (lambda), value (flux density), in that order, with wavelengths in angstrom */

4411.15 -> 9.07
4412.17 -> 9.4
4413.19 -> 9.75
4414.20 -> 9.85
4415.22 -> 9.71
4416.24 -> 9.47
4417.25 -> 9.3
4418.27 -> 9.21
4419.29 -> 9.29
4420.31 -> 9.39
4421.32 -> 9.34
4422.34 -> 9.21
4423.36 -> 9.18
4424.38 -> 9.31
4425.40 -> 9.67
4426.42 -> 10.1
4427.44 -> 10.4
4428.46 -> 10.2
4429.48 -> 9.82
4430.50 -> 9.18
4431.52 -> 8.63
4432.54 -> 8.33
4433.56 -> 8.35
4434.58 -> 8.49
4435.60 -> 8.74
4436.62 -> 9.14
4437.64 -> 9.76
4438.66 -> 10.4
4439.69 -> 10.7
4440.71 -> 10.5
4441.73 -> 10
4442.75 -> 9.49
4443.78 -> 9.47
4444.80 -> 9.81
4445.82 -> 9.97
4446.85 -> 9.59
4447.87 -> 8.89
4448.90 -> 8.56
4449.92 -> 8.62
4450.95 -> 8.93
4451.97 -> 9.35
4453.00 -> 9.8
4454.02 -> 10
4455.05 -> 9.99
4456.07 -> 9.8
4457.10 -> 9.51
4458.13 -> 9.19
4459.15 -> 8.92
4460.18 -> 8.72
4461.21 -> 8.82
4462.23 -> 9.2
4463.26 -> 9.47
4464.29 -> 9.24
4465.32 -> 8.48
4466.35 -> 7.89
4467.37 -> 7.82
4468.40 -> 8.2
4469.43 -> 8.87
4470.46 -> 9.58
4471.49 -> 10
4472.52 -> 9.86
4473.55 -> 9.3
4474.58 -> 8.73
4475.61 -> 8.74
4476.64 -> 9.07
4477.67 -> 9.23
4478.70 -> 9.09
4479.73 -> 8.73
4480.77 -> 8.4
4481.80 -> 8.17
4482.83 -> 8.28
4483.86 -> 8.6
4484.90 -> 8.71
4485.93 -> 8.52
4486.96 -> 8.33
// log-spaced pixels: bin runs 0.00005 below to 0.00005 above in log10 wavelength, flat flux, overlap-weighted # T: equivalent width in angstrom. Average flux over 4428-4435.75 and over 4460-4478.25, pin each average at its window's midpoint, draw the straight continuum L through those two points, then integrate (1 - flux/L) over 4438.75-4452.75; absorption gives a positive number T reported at -0.92 angstrom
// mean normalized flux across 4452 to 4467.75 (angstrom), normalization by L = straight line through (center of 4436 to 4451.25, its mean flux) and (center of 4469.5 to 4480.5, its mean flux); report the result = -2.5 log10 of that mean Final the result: 0.029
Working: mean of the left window 9.59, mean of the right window 9.2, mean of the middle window 9.14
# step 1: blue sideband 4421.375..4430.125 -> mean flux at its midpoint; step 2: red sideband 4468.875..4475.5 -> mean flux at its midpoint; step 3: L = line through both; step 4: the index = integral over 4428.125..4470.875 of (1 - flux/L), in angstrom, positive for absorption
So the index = 1.23 angstrom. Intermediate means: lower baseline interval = 9.7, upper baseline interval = 9.34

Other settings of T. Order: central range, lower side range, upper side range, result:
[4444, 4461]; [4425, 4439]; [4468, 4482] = -0.27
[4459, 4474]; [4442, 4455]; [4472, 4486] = 0.17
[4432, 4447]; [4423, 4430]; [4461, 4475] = 0.05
